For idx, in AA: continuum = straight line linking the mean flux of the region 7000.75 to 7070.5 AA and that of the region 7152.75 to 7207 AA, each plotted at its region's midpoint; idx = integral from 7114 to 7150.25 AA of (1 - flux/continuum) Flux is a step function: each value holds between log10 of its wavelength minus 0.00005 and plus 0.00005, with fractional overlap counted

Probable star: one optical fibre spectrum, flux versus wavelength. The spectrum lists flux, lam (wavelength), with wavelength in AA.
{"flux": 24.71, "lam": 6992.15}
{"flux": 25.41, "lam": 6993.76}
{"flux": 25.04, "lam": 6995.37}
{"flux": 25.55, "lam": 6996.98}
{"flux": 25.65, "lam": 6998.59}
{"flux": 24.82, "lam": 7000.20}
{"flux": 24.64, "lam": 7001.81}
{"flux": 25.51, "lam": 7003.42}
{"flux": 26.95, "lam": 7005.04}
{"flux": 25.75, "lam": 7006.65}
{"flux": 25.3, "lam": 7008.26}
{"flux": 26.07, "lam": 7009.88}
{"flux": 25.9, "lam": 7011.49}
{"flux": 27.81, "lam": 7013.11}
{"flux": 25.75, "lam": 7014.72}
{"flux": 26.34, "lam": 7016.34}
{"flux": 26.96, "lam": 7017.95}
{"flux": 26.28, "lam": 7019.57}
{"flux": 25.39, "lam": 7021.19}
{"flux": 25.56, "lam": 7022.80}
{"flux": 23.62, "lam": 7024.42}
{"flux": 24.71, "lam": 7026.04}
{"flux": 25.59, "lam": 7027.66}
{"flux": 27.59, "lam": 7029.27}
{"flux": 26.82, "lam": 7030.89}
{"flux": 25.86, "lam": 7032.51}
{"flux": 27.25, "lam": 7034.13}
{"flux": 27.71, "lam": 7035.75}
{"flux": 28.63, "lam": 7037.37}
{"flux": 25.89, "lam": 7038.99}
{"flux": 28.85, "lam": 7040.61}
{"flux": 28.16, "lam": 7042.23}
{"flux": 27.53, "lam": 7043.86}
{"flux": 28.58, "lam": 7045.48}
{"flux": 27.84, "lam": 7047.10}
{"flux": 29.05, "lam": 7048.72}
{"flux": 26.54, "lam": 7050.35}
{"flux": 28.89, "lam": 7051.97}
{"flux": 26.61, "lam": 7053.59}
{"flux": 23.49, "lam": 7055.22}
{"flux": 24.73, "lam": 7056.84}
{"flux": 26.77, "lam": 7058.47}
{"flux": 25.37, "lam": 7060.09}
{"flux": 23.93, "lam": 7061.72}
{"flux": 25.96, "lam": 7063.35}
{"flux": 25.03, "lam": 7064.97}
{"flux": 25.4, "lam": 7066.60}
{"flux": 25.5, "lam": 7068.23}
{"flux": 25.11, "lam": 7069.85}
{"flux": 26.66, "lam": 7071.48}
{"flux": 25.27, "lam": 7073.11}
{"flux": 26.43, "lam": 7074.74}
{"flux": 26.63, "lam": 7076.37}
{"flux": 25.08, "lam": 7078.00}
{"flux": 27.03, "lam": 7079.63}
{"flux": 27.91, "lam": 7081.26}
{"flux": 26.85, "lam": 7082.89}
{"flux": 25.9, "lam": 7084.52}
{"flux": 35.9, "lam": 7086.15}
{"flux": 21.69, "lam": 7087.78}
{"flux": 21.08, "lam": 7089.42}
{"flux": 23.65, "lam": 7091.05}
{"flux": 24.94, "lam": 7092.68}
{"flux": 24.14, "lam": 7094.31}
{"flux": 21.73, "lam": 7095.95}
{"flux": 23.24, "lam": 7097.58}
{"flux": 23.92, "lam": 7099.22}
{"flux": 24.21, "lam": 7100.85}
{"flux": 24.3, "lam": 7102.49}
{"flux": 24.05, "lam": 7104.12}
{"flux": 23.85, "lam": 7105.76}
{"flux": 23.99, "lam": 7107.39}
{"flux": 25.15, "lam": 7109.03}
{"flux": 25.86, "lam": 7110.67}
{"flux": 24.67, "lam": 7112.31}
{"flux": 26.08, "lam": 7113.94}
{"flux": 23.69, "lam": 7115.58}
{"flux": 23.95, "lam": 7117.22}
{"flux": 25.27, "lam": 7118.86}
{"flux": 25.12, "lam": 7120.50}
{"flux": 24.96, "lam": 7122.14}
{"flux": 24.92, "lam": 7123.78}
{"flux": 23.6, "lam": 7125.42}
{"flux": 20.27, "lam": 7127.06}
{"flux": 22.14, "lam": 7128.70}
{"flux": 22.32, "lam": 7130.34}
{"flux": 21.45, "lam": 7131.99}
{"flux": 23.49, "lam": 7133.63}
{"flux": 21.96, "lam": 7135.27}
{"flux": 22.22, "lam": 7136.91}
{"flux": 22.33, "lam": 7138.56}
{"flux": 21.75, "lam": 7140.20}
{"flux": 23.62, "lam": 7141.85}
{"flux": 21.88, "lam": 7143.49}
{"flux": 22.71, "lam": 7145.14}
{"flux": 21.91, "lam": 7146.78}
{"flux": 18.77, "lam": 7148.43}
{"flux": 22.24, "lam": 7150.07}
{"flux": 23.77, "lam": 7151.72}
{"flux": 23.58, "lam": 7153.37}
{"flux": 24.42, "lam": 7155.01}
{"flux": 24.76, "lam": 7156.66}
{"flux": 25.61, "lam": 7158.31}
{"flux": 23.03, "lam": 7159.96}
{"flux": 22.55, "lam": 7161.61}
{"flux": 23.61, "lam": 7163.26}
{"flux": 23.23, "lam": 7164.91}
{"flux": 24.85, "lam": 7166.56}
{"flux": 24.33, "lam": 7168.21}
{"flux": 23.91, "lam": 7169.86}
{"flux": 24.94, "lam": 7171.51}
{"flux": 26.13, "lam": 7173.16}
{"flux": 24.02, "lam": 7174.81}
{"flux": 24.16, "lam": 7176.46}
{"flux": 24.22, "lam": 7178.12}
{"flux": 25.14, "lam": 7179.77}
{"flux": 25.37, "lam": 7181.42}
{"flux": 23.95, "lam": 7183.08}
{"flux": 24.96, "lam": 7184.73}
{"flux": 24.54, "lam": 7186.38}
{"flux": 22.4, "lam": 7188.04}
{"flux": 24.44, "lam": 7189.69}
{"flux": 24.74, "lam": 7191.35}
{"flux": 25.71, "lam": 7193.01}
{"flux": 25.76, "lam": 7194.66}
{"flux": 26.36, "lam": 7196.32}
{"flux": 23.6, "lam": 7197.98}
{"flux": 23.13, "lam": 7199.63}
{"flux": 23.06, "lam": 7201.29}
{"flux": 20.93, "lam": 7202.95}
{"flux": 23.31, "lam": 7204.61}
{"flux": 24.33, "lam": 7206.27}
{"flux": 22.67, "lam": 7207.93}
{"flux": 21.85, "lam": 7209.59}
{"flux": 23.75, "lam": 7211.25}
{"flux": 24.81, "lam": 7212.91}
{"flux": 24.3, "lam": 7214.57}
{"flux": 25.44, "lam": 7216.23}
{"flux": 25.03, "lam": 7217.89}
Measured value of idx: 3.0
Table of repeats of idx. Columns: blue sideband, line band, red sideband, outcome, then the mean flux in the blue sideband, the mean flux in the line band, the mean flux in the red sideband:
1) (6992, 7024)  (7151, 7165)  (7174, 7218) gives 0.34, 25.8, 23.9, 24.1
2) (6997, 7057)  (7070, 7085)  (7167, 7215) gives -0.36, 26.5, 26.4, 24.2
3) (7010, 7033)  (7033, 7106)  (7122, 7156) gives -3.96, 26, 26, 22.6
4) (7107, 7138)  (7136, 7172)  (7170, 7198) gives 1.61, 23.7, 23.2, 24.7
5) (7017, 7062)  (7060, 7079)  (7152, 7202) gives 0.41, 26.6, 25.5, 24.3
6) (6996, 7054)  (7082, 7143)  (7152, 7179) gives 2.68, 26.6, 24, 24.2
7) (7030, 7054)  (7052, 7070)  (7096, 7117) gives 0.83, 27.6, 25.4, 24.3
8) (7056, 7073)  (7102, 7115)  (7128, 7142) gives -0.70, 25.4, 24.7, 22.3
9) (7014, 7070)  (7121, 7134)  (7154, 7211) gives 1.08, 26.4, 22.9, 24.1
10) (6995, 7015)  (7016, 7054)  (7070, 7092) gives -1.51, 25.8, 26.9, 26.1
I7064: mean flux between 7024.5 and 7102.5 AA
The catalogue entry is 26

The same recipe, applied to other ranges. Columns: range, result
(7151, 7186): 24.3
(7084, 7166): 23.7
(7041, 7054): 28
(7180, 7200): 24.6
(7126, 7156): 22.3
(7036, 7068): 26.7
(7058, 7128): 25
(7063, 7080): 25.8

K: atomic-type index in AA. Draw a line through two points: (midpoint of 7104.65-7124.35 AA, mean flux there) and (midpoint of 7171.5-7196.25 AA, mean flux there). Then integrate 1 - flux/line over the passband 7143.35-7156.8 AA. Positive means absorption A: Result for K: 1.2 AA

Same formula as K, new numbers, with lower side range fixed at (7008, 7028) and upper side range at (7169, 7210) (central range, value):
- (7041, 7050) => -0.9 AA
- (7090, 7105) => 0.8 AA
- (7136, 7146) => 0.9 AA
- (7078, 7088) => -1.0 AA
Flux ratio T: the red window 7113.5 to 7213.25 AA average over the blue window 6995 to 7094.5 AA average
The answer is 0.90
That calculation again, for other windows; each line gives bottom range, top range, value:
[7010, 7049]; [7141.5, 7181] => 0.88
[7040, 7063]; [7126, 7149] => 0.82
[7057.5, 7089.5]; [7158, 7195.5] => 0.94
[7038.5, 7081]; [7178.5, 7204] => 0.92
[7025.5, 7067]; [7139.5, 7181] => 0.88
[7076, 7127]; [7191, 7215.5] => 0.96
